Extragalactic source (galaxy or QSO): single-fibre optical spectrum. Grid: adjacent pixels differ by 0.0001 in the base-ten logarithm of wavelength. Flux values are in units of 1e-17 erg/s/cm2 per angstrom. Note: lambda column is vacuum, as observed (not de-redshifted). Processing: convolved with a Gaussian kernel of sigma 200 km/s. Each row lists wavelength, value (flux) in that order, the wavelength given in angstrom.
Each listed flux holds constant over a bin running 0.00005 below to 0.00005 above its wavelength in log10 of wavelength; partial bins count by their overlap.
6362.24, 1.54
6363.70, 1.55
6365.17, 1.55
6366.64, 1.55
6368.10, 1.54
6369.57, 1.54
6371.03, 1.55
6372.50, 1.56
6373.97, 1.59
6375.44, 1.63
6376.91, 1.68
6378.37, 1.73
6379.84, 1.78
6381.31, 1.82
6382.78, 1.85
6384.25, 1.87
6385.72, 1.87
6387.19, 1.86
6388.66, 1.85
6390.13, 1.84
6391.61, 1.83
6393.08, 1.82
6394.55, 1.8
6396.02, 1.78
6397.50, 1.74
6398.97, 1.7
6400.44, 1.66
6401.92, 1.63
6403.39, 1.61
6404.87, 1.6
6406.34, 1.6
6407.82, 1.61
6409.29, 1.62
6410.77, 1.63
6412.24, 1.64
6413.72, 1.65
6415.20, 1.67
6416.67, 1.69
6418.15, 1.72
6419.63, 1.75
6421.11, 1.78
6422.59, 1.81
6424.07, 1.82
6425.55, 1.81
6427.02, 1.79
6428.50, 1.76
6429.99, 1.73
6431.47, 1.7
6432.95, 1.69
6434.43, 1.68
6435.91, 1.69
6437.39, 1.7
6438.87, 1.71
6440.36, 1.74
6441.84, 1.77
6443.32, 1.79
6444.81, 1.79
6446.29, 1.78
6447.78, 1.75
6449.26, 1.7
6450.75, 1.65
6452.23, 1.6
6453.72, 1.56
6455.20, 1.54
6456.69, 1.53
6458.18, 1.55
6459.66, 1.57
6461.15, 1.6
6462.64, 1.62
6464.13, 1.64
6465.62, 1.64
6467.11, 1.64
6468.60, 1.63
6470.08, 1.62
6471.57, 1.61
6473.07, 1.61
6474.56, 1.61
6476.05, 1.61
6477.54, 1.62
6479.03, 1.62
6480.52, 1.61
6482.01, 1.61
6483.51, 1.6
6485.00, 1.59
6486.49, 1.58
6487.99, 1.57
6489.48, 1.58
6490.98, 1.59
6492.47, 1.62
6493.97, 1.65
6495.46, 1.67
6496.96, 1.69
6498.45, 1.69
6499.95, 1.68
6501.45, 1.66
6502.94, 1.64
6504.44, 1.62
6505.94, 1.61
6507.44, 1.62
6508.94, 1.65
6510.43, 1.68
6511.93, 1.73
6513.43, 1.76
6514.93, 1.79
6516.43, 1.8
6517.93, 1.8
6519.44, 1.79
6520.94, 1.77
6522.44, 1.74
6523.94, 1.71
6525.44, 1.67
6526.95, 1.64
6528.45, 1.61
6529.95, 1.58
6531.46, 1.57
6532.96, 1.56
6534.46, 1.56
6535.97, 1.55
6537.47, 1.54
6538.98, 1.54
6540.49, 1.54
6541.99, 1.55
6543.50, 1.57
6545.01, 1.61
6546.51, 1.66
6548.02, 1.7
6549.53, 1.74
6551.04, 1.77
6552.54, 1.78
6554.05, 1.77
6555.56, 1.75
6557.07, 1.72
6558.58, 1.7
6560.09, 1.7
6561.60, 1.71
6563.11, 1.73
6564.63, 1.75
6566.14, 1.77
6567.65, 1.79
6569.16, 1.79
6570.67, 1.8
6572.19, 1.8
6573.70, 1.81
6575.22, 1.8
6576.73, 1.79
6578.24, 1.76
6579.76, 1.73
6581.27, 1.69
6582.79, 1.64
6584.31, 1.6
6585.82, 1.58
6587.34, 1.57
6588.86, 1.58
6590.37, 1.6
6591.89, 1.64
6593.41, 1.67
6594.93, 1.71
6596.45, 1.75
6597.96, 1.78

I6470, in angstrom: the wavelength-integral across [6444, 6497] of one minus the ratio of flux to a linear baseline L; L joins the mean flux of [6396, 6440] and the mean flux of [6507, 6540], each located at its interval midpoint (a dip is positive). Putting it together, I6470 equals 1.9 angstrom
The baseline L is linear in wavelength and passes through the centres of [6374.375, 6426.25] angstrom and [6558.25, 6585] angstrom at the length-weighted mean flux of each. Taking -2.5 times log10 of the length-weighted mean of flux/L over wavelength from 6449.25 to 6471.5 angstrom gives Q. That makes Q 0.09 mag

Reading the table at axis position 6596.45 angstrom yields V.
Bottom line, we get 1.75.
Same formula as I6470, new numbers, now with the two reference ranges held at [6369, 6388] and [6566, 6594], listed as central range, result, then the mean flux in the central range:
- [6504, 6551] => 1.5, 1.66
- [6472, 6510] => 1.9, 1.62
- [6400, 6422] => 0.8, 1.66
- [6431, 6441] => 0.1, 1.7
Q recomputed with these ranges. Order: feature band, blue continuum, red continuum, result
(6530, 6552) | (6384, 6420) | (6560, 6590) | 0.07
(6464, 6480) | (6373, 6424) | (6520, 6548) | 0.03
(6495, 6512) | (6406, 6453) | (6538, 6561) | 0.02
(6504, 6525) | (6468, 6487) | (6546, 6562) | -0.03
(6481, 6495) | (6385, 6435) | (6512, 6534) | 0.07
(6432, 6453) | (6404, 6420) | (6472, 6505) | -0.05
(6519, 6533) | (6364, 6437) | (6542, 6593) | 0.03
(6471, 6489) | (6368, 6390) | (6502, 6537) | 0.05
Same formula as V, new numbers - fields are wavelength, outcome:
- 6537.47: 1.54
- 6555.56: 1.75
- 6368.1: 1.54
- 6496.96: 1.69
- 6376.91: 1.68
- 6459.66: 1.57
